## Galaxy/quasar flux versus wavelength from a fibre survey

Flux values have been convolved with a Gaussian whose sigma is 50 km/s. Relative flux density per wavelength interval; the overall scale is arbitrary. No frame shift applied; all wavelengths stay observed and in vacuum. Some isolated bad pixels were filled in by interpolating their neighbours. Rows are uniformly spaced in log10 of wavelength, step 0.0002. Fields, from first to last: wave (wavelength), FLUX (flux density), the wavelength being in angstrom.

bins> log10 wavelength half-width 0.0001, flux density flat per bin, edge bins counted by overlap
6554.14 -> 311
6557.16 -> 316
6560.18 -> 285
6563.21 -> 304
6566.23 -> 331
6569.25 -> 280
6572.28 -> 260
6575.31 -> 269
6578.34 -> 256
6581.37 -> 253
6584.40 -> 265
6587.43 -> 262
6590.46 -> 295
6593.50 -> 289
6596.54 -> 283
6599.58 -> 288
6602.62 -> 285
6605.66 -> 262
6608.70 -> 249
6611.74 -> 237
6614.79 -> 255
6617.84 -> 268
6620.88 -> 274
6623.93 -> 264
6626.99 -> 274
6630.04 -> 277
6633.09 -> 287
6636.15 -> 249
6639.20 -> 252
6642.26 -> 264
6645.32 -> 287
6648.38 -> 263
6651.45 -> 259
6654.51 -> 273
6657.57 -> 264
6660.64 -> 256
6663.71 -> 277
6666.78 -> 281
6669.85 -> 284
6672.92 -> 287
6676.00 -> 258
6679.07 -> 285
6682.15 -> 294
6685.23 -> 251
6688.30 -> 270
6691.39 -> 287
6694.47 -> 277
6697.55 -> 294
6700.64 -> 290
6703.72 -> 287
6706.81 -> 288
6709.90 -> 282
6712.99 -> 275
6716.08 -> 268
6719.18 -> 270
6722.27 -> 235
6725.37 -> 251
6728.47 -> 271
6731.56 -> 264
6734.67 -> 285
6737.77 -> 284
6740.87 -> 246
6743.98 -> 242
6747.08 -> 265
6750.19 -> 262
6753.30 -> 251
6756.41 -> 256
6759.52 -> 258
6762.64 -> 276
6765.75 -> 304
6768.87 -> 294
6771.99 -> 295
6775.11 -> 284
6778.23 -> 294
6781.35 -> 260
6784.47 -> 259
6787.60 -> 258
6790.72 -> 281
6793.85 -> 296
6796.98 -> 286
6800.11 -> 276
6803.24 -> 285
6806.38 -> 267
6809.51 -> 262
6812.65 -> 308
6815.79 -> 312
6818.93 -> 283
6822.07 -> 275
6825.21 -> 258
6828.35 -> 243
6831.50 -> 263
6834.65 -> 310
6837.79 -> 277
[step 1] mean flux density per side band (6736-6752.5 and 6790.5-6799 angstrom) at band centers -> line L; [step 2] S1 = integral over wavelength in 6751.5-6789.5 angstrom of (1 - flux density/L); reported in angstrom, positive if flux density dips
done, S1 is 0.0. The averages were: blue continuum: 260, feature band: 274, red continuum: 288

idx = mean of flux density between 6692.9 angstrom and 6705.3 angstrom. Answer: 287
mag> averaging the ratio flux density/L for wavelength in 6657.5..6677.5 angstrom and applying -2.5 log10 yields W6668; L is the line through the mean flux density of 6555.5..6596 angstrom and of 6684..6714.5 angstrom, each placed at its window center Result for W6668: 0.03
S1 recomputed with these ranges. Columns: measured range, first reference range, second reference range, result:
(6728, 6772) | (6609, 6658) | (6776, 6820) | 1.1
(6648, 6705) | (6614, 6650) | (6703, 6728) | -1.6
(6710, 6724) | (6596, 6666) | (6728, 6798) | 0.4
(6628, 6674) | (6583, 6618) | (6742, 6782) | 0.0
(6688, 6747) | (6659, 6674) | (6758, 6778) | 2.0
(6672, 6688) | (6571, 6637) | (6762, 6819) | 0.0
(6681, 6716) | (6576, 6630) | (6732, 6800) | -1.2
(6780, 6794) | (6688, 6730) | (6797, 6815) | 0.6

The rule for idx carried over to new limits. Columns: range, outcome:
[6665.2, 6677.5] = 277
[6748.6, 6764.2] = 261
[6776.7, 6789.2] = 268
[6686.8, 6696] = 278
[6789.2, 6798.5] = 288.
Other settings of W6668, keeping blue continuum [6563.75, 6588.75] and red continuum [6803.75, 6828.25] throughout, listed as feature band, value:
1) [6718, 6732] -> 0.08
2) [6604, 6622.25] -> 0.07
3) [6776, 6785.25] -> 0.02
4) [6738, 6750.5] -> 0.09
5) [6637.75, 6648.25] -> 0.03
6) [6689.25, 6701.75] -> -0.04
